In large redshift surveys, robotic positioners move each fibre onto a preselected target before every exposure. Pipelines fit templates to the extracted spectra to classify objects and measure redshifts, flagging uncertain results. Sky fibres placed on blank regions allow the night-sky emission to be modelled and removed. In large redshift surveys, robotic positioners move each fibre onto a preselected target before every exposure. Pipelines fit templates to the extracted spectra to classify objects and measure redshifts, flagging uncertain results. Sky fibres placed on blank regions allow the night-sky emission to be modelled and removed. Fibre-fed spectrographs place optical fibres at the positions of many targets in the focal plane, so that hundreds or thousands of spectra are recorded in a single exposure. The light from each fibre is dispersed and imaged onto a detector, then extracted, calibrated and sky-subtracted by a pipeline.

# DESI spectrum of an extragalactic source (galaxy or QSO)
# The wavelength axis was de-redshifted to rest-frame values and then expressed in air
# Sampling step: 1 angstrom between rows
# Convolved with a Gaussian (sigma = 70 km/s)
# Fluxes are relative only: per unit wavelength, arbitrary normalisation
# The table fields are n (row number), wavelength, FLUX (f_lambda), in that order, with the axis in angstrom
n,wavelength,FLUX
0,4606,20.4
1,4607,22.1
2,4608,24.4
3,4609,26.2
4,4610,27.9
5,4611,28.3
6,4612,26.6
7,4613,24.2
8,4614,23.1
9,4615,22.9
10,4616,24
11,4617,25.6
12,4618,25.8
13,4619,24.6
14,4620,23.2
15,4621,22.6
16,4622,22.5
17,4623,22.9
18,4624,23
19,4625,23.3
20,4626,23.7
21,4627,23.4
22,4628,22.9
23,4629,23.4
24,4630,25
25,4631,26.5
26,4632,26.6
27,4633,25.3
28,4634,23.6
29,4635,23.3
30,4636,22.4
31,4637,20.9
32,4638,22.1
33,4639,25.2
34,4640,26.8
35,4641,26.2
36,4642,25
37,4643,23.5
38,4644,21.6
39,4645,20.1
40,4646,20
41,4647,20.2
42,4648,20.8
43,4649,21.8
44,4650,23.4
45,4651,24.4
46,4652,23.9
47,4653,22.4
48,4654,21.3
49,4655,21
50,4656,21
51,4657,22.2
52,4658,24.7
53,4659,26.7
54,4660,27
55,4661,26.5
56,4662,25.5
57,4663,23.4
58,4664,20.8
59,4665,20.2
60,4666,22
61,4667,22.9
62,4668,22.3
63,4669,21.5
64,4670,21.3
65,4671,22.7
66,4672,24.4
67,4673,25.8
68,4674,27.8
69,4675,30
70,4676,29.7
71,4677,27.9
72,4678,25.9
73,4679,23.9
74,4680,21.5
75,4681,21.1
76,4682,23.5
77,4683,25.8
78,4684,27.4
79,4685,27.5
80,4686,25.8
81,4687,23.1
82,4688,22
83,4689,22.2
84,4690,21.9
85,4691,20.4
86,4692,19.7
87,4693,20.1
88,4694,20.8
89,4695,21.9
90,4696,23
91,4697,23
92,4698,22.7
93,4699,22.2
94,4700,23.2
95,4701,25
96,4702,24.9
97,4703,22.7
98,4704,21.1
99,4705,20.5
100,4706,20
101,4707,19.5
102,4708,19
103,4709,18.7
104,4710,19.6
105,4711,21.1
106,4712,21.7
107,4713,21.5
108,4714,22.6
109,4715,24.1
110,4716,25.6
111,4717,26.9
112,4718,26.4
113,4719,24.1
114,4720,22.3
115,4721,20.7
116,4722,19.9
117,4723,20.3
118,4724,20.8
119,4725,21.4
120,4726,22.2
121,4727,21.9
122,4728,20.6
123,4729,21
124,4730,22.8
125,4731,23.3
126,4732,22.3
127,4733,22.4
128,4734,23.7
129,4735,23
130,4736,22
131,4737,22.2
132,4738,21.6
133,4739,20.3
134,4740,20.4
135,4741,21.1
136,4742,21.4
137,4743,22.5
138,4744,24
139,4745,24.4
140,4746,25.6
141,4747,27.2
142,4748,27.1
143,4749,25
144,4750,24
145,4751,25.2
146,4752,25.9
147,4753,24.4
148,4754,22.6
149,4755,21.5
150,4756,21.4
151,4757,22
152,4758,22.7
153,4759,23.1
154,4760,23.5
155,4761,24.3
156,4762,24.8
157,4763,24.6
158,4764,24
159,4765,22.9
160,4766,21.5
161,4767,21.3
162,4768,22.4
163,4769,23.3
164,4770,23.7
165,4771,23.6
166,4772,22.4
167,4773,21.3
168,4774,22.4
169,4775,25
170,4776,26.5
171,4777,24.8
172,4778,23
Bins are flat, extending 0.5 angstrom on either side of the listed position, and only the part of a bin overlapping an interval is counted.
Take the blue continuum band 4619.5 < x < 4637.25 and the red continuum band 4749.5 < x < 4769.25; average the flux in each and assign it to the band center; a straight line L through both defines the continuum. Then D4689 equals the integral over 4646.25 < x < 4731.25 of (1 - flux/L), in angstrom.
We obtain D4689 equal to 2.1 angstrom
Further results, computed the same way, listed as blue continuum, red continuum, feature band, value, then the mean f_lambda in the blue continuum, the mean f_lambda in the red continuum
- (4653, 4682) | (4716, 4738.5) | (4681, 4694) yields 0.2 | 23.9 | 22.4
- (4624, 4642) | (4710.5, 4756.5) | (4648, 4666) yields 0.5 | 24.1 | 22.9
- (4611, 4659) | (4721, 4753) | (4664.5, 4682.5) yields -0.7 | 23.5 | 22.8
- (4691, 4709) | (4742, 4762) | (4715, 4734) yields 0.1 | 21.6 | 24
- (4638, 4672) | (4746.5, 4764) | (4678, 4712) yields 1.6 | 23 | 24.1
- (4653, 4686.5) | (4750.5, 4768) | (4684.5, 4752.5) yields 3.3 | 24.2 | 23.3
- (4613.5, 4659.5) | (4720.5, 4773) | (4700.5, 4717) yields 0.8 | 23.4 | 22.8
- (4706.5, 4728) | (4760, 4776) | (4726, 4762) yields -0.7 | 21.9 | 23.3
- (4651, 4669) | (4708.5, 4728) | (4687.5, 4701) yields 0.4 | 23.2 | 22.2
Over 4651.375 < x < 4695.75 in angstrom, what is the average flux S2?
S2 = 23.6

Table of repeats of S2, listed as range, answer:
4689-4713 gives 21.4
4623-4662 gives 23.5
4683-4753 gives 22.6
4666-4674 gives 23.2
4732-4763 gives 23.3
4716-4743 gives 22.2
